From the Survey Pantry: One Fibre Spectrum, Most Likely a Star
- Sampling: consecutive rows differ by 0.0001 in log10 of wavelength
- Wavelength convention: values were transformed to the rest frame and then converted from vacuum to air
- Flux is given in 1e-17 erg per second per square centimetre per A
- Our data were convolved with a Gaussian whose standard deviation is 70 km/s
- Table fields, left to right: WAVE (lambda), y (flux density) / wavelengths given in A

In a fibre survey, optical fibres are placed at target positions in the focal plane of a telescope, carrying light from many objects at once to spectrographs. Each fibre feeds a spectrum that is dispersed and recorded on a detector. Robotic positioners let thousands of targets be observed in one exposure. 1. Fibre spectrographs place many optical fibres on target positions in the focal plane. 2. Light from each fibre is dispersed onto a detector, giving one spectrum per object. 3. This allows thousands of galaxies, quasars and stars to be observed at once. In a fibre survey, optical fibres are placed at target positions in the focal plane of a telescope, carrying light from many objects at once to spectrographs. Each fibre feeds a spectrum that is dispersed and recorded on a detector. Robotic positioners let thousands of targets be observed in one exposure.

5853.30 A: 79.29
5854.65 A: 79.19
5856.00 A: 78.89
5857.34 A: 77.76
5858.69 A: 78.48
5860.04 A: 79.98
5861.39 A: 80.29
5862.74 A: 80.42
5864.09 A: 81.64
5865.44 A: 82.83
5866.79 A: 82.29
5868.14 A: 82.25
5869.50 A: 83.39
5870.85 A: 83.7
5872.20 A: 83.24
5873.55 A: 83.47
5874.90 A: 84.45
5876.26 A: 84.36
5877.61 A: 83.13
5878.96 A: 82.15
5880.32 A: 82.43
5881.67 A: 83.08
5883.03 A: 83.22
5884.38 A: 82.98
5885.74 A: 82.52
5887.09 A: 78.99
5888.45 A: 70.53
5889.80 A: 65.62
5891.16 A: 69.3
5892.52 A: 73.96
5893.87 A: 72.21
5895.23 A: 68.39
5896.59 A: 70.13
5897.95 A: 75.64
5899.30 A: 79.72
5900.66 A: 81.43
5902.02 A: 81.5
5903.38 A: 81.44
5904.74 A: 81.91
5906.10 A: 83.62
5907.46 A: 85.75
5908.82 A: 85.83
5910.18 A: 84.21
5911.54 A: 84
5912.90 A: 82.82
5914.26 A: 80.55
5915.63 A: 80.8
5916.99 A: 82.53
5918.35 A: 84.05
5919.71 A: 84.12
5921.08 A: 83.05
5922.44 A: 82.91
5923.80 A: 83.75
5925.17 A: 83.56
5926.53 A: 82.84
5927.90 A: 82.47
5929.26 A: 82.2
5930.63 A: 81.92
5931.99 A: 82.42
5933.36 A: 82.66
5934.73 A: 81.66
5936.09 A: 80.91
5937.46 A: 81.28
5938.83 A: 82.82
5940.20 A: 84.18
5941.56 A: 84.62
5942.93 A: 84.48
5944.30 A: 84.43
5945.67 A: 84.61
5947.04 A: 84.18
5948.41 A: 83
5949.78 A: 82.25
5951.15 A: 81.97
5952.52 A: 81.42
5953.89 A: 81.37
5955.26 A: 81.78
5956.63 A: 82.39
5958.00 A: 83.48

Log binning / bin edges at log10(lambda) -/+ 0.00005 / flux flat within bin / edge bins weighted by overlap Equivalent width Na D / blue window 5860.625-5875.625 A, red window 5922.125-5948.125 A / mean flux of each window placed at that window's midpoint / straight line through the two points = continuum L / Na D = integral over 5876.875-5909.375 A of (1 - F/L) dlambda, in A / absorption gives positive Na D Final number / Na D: 1.63 A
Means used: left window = 82.5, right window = 83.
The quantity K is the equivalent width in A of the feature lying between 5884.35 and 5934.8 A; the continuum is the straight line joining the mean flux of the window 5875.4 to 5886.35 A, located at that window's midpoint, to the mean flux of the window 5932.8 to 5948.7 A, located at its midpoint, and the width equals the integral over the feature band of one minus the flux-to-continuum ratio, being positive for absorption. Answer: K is 1.8 A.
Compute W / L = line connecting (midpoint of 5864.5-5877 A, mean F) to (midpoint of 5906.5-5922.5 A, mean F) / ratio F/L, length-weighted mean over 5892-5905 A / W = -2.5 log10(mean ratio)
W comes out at 0.09 mag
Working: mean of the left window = 83.3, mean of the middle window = 76.5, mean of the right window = 83.4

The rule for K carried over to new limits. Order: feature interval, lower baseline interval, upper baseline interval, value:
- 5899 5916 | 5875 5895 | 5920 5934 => -0.4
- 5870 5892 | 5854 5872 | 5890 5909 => -0.3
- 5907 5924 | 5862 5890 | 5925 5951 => -0.2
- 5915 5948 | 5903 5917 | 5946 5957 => -0.1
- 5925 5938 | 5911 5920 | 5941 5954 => 0.1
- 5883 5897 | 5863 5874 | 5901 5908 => 1.5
